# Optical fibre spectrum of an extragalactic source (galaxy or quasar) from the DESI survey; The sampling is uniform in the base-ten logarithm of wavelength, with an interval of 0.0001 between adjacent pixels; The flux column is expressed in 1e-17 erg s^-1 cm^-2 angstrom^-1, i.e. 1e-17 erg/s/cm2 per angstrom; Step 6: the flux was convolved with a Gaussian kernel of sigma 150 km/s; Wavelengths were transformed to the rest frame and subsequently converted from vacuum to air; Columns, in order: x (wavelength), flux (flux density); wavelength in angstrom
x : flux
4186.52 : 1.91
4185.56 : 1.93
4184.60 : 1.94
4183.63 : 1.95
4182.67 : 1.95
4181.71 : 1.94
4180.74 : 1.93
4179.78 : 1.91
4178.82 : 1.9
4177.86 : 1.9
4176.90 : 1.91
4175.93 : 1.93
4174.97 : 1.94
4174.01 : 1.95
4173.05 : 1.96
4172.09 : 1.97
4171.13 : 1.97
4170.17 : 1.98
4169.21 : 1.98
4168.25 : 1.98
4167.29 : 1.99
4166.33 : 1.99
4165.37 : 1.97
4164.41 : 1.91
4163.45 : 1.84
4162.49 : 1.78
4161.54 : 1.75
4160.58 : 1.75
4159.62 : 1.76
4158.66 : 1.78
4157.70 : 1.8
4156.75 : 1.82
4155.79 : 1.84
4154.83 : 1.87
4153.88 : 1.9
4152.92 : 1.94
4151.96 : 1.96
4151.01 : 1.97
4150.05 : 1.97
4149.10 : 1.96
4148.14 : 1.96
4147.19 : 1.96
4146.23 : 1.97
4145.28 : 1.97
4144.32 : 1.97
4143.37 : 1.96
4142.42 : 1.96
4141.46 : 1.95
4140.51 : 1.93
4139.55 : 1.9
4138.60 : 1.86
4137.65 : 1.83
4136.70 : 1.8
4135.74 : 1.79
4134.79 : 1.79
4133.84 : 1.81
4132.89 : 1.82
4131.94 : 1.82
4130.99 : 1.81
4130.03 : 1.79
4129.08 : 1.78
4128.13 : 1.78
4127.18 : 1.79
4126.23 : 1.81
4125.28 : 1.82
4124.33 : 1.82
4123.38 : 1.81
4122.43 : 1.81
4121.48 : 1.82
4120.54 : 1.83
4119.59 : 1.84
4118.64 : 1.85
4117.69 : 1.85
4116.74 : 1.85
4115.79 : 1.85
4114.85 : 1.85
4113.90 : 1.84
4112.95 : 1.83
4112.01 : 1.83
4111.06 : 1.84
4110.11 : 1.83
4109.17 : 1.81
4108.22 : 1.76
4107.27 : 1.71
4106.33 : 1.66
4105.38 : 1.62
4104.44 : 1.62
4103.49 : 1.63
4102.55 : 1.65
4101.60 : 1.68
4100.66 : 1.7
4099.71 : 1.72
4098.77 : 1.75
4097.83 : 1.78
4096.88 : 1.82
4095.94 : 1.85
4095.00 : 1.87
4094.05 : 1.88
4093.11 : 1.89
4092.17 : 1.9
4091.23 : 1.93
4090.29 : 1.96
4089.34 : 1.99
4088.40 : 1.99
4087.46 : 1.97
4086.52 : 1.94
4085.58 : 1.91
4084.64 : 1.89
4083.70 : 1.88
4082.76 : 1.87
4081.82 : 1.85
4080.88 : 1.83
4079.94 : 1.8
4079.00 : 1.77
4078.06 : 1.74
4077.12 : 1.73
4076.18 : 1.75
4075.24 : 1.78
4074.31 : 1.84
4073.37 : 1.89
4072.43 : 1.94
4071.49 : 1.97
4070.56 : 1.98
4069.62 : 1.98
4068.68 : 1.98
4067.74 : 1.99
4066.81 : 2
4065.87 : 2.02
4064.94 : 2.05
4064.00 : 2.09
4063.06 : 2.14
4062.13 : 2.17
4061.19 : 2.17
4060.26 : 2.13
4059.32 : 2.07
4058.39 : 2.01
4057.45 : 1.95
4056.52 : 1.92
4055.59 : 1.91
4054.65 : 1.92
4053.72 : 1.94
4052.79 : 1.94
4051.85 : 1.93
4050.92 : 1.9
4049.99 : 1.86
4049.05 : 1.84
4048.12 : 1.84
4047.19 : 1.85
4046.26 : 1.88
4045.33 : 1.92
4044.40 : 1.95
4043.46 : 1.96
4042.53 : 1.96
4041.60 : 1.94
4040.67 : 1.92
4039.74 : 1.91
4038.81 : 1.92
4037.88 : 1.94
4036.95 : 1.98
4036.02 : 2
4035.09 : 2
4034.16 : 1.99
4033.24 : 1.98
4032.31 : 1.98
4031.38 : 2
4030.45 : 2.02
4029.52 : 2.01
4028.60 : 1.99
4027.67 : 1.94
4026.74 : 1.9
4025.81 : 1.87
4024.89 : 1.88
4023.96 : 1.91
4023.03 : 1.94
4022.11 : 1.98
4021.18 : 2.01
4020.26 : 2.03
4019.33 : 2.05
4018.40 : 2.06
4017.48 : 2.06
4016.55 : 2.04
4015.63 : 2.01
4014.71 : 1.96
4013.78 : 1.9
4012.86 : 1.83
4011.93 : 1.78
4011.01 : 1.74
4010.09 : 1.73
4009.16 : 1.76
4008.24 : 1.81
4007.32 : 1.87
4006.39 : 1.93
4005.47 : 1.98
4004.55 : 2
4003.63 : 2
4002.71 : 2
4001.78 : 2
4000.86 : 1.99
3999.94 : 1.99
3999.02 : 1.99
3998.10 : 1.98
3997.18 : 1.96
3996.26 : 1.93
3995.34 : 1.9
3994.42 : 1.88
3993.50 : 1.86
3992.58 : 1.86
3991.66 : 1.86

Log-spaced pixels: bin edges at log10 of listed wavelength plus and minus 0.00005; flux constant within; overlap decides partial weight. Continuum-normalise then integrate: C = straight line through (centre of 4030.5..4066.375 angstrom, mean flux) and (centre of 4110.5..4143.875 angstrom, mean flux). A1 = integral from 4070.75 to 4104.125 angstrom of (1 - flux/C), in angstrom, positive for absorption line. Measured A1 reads 1.2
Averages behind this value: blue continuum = 1.97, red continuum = 1.84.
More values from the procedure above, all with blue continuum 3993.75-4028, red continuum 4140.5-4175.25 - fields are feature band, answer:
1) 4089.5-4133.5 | 2.8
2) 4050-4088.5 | -0.2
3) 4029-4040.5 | -0.3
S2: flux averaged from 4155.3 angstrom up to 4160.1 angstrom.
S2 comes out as 1.8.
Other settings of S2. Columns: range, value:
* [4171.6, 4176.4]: 1.95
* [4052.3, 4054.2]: 1.94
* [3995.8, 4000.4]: 1.97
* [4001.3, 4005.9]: 2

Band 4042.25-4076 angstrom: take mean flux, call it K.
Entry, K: 1.96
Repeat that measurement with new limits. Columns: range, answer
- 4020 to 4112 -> 1.9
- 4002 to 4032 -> 1.94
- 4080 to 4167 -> 1.84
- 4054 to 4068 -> 2.04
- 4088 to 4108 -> 1.79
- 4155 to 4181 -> 1.9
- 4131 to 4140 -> 1.83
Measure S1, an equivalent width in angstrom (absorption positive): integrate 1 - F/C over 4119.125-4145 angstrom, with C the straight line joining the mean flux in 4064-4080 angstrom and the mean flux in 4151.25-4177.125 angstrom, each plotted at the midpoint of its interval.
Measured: 0.8 angstrom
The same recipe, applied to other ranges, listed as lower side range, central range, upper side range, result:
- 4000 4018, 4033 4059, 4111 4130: -0.6 angstrom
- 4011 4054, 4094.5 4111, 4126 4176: 1.5 angstrom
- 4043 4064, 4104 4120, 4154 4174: 1.1 angstrom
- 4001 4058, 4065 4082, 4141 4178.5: 0.4 angstrom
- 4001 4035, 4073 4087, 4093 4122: 0.0 angstrom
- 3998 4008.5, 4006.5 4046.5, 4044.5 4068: 0.7 angstrom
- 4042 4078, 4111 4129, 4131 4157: 0.8 angstrom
